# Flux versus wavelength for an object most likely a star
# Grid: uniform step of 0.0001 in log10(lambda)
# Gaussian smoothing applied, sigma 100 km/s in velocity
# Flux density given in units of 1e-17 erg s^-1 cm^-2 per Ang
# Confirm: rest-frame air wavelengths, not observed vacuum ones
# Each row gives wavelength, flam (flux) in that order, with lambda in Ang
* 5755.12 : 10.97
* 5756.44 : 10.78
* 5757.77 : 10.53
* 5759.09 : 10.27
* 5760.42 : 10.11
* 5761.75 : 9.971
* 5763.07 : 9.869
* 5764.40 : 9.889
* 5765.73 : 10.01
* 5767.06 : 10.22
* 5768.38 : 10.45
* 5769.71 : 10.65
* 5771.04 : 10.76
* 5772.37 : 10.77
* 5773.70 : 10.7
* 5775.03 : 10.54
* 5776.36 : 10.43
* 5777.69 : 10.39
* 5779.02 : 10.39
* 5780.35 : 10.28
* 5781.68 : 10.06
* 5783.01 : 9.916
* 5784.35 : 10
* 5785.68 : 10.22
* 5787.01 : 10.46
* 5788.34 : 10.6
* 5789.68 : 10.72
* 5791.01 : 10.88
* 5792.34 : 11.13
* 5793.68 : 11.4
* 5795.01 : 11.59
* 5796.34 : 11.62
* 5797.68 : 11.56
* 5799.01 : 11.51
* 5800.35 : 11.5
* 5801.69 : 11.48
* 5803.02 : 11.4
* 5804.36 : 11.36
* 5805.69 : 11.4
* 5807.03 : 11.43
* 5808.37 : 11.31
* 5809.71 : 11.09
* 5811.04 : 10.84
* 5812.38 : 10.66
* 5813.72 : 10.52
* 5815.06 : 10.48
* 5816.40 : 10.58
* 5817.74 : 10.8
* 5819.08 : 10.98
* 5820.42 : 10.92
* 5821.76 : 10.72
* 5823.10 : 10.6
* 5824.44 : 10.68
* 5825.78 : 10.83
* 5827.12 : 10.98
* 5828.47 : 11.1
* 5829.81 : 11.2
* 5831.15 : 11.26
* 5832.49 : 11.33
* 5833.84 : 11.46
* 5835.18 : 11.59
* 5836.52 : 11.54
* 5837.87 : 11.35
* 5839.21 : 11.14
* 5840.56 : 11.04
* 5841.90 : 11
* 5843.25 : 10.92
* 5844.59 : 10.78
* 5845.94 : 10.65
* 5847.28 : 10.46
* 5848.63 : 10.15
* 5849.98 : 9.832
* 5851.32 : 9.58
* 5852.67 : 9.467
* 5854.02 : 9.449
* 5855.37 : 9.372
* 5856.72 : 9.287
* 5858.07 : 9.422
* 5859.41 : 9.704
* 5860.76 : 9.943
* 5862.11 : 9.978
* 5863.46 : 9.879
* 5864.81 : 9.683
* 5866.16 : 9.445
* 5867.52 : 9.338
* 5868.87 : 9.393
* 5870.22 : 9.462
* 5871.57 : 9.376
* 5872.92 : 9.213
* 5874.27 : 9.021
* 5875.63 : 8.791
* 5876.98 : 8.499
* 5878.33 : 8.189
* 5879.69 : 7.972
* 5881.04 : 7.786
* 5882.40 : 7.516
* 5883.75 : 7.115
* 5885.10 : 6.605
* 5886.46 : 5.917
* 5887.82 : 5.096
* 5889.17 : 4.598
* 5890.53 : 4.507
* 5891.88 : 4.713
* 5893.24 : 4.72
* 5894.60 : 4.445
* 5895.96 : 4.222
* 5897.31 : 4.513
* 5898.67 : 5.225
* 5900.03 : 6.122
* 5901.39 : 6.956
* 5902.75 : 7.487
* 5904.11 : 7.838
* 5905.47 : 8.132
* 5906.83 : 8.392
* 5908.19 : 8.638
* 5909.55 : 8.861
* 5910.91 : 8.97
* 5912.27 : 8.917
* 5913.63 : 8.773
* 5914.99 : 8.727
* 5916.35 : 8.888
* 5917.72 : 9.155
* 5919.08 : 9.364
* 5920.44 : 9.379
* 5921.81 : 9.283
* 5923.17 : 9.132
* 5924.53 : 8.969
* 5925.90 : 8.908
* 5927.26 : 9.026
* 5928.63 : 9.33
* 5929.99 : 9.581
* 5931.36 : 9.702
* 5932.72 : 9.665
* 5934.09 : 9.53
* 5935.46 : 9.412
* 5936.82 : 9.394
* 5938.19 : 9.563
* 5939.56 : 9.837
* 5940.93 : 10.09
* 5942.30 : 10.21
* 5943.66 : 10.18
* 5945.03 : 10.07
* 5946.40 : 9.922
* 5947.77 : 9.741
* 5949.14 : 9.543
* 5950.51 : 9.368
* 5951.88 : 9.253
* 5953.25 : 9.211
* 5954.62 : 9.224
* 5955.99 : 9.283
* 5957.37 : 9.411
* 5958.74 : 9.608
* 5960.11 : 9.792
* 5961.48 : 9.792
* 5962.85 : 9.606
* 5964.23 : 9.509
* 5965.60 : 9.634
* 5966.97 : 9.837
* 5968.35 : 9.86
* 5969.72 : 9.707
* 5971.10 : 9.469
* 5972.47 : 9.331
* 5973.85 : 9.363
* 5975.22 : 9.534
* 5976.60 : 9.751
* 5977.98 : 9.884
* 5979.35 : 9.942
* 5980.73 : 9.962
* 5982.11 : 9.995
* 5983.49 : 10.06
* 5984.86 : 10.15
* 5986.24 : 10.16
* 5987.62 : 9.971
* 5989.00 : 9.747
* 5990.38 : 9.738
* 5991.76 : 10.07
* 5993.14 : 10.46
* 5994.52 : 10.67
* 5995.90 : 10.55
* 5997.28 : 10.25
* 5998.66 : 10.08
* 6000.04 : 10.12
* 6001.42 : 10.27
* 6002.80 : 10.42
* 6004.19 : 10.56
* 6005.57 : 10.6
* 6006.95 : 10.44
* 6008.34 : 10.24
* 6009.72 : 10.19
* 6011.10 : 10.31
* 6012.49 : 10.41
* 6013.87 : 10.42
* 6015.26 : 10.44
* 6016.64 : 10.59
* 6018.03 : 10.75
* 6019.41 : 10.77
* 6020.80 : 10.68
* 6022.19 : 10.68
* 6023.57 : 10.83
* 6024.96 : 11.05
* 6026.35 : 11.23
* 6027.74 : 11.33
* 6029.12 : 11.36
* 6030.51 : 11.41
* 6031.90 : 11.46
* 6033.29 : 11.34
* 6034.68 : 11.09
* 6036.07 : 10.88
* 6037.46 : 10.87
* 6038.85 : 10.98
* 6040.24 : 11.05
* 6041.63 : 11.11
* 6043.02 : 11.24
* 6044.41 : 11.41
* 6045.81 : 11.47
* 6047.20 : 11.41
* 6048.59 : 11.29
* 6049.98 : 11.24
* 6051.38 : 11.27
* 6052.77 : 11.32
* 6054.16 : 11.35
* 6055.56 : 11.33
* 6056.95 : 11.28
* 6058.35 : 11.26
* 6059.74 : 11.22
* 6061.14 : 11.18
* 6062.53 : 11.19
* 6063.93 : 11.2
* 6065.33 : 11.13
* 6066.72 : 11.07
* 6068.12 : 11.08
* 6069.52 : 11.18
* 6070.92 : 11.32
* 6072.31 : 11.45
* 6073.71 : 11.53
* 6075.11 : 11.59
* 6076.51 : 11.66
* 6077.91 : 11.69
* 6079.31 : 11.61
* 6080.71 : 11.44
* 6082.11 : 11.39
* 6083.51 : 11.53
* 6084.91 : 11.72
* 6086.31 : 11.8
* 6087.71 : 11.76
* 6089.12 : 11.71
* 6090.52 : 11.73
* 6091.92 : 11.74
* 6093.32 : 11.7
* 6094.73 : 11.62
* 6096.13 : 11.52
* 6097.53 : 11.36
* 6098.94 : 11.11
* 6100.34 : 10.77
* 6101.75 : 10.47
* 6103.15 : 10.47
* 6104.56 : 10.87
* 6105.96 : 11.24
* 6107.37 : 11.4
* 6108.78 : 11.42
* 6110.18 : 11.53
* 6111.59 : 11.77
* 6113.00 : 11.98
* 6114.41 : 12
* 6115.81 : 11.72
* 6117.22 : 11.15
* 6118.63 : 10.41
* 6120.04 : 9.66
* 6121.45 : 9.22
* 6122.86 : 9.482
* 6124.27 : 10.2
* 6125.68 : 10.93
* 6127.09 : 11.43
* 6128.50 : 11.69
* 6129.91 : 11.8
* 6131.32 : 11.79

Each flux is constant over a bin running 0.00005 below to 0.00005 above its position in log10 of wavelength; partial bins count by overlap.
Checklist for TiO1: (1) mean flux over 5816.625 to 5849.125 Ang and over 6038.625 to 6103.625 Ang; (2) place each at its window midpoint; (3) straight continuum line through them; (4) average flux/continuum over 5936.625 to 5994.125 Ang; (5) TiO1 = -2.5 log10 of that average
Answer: 0.149 mag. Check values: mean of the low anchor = 11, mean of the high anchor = 11.3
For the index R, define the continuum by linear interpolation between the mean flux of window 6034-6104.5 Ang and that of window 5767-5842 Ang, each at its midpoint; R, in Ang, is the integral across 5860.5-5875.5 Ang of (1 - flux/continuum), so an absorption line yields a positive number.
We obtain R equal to 2.1 Ang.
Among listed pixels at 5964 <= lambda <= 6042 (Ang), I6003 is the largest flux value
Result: 11.46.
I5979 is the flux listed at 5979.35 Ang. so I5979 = 9.942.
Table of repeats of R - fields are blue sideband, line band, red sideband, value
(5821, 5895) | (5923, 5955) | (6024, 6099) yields 1.73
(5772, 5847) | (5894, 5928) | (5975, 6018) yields 8.35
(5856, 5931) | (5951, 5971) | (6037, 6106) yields -0.55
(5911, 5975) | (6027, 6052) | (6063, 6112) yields -1.14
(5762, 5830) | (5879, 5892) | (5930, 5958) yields 4.95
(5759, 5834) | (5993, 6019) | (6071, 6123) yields 1.70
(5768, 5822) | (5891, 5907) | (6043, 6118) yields 7.35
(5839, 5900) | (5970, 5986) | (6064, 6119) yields 0.10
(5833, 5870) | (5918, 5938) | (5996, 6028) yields 1.99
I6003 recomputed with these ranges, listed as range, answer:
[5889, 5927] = 9.379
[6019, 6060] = 11.47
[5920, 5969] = 10.21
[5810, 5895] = 11.59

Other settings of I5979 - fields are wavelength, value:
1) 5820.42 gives 10.92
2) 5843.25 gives 10.92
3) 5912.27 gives 8.917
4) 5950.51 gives 9.368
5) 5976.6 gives 9.751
